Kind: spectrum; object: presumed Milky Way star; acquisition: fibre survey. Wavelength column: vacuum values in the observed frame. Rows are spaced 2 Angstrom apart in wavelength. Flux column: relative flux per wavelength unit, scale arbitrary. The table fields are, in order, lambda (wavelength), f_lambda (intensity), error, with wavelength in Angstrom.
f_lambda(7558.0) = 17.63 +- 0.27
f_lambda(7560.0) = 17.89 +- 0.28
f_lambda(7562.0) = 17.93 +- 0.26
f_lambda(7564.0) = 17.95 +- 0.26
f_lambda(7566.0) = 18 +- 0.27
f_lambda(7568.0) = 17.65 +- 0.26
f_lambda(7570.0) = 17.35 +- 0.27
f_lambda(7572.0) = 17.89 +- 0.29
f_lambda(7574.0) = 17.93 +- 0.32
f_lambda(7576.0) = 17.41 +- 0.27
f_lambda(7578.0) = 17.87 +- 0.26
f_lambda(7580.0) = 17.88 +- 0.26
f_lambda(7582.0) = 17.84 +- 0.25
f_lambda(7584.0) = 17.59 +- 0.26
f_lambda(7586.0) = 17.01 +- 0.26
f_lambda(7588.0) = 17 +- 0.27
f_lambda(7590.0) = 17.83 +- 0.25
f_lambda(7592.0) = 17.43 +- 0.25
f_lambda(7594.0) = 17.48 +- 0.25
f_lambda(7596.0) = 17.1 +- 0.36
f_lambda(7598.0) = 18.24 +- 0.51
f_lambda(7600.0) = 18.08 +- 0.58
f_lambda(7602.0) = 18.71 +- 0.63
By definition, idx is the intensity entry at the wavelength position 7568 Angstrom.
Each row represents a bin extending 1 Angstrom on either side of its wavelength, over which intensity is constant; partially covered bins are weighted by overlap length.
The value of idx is 17.65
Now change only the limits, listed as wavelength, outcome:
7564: 17.95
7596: 17.1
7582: 17.84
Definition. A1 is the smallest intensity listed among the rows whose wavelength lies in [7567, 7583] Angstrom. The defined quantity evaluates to 17.35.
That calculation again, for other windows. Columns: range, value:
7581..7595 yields 17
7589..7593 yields 17.43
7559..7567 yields 17.89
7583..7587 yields 17.01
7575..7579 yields 17.41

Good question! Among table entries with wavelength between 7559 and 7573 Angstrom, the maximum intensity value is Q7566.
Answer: 18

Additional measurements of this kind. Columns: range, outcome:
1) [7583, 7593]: 17.83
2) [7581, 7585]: 17.84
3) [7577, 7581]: 17.88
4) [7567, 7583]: 17.93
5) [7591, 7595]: 17.48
